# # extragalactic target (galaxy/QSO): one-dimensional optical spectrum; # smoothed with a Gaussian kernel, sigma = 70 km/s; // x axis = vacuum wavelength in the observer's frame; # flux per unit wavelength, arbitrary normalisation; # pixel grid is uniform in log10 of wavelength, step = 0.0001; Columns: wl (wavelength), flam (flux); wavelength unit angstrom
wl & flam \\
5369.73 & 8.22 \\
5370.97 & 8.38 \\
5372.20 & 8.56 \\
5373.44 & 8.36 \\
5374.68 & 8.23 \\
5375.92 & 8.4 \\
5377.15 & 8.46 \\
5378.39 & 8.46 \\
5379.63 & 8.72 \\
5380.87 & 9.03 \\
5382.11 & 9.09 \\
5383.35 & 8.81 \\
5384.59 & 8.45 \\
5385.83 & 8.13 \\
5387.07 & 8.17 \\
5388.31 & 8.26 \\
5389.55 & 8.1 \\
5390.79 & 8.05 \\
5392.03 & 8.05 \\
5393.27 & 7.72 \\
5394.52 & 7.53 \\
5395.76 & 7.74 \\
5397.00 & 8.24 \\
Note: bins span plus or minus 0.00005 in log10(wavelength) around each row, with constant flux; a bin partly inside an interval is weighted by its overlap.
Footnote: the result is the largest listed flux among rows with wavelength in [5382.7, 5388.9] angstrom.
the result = 8.81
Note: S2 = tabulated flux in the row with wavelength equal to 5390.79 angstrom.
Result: 8.05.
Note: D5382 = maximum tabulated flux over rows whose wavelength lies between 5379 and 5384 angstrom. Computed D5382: 9.09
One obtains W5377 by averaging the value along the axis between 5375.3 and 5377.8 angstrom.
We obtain 8.45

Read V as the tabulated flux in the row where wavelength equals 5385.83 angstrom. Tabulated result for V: 8.13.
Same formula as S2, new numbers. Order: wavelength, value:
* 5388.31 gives 8.26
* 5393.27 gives 7.72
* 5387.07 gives 8.17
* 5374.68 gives 8.23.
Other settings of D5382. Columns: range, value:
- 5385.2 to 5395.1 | 8.26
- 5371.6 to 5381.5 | 9.03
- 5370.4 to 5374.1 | 8.56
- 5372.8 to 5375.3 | 8.36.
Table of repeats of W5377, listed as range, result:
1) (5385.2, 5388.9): 8.19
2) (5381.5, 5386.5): 8.61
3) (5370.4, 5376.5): 8.38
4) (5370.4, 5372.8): 8.5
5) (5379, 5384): 8.9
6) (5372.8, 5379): 8.38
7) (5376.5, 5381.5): 8.67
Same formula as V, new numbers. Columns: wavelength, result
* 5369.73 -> 8.22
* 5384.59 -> 8.45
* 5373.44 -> 8.36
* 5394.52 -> 7.53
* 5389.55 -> 8.1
